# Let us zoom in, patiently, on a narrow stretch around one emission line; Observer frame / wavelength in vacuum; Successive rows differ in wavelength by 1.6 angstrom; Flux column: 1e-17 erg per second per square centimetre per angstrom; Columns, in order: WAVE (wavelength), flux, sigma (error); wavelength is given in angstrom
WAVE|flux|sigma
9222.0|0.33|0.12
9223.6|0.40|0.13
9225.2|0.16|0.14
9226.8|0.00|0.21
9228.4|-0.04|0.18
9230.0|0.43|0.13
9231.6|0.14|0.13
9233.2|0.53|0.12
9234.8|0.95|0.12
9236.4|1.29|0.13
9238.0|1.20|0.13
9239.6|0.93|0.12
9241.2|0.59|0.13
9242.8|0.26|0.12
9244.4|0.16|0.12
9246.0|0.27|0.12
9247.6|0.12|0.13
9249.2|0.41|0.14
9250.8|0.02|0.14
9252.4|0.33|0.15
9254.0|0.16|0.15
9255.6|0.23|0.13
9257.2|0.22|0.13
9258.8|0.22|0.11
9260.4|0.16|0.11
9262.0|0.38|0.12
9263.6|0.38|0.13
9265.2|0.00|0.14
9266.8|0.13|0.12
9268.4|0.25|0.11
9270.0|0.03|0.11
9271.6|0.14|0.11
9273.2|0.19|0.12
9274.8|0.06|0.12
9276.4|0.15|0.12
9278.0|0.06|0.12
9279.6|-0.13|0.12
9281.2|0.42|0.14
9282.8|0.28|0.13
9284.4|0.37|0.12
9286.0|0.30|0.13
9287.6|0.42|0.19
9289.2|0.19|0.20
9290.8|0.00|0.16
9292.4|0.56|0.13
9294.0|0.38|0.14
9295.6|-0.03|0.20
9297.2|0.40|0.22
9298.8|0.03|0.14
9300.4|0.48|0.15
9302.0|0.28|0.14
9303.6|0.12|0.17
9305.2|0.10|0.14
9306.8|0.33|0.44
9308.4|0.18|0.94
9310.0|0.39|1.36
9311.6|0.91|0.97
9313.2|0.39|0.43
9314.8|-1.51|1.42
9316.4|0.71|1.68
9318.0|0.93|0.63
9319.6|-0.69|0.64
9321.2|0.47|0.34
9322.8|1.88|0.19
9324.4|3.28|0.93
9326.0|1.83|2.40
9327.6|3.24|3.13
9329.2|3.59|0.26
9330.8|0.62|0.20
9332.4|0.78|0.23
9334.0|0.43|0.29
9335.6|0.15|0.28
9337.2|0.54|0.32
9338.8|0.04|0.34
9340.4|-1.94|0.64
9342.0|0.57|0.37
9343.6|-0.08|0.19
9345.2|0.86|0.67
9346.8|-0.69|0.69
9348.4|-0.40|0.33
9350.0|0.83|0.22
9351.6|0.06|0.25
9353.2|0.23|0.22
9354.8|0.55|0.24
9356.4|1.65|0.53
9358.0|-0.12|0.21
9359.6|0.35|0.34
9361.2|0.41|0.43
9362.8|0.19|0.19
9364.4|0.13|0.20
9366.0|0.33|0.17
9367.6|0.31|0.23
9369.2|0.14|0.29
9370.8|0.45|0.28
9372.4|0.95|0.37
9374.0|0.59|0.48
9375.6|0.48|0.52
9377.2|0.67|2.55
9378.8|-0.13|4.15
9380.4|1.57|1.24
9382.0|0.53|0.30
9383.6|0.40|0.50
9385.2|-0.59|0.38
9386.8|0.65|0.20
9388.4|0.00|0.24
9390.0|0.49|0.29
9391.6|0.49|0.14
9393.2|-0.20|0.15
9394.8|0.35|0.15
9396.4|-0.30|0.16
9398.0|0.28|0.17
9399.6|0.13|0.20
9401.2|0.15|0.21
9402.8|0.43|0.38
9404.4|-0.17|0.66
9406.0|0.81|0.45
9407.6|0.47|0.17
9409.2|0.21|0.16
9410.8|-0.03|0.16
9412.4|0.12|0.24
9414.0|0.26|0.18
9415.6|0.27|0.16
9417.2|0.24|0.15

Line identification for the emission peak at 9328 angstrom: [O III]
